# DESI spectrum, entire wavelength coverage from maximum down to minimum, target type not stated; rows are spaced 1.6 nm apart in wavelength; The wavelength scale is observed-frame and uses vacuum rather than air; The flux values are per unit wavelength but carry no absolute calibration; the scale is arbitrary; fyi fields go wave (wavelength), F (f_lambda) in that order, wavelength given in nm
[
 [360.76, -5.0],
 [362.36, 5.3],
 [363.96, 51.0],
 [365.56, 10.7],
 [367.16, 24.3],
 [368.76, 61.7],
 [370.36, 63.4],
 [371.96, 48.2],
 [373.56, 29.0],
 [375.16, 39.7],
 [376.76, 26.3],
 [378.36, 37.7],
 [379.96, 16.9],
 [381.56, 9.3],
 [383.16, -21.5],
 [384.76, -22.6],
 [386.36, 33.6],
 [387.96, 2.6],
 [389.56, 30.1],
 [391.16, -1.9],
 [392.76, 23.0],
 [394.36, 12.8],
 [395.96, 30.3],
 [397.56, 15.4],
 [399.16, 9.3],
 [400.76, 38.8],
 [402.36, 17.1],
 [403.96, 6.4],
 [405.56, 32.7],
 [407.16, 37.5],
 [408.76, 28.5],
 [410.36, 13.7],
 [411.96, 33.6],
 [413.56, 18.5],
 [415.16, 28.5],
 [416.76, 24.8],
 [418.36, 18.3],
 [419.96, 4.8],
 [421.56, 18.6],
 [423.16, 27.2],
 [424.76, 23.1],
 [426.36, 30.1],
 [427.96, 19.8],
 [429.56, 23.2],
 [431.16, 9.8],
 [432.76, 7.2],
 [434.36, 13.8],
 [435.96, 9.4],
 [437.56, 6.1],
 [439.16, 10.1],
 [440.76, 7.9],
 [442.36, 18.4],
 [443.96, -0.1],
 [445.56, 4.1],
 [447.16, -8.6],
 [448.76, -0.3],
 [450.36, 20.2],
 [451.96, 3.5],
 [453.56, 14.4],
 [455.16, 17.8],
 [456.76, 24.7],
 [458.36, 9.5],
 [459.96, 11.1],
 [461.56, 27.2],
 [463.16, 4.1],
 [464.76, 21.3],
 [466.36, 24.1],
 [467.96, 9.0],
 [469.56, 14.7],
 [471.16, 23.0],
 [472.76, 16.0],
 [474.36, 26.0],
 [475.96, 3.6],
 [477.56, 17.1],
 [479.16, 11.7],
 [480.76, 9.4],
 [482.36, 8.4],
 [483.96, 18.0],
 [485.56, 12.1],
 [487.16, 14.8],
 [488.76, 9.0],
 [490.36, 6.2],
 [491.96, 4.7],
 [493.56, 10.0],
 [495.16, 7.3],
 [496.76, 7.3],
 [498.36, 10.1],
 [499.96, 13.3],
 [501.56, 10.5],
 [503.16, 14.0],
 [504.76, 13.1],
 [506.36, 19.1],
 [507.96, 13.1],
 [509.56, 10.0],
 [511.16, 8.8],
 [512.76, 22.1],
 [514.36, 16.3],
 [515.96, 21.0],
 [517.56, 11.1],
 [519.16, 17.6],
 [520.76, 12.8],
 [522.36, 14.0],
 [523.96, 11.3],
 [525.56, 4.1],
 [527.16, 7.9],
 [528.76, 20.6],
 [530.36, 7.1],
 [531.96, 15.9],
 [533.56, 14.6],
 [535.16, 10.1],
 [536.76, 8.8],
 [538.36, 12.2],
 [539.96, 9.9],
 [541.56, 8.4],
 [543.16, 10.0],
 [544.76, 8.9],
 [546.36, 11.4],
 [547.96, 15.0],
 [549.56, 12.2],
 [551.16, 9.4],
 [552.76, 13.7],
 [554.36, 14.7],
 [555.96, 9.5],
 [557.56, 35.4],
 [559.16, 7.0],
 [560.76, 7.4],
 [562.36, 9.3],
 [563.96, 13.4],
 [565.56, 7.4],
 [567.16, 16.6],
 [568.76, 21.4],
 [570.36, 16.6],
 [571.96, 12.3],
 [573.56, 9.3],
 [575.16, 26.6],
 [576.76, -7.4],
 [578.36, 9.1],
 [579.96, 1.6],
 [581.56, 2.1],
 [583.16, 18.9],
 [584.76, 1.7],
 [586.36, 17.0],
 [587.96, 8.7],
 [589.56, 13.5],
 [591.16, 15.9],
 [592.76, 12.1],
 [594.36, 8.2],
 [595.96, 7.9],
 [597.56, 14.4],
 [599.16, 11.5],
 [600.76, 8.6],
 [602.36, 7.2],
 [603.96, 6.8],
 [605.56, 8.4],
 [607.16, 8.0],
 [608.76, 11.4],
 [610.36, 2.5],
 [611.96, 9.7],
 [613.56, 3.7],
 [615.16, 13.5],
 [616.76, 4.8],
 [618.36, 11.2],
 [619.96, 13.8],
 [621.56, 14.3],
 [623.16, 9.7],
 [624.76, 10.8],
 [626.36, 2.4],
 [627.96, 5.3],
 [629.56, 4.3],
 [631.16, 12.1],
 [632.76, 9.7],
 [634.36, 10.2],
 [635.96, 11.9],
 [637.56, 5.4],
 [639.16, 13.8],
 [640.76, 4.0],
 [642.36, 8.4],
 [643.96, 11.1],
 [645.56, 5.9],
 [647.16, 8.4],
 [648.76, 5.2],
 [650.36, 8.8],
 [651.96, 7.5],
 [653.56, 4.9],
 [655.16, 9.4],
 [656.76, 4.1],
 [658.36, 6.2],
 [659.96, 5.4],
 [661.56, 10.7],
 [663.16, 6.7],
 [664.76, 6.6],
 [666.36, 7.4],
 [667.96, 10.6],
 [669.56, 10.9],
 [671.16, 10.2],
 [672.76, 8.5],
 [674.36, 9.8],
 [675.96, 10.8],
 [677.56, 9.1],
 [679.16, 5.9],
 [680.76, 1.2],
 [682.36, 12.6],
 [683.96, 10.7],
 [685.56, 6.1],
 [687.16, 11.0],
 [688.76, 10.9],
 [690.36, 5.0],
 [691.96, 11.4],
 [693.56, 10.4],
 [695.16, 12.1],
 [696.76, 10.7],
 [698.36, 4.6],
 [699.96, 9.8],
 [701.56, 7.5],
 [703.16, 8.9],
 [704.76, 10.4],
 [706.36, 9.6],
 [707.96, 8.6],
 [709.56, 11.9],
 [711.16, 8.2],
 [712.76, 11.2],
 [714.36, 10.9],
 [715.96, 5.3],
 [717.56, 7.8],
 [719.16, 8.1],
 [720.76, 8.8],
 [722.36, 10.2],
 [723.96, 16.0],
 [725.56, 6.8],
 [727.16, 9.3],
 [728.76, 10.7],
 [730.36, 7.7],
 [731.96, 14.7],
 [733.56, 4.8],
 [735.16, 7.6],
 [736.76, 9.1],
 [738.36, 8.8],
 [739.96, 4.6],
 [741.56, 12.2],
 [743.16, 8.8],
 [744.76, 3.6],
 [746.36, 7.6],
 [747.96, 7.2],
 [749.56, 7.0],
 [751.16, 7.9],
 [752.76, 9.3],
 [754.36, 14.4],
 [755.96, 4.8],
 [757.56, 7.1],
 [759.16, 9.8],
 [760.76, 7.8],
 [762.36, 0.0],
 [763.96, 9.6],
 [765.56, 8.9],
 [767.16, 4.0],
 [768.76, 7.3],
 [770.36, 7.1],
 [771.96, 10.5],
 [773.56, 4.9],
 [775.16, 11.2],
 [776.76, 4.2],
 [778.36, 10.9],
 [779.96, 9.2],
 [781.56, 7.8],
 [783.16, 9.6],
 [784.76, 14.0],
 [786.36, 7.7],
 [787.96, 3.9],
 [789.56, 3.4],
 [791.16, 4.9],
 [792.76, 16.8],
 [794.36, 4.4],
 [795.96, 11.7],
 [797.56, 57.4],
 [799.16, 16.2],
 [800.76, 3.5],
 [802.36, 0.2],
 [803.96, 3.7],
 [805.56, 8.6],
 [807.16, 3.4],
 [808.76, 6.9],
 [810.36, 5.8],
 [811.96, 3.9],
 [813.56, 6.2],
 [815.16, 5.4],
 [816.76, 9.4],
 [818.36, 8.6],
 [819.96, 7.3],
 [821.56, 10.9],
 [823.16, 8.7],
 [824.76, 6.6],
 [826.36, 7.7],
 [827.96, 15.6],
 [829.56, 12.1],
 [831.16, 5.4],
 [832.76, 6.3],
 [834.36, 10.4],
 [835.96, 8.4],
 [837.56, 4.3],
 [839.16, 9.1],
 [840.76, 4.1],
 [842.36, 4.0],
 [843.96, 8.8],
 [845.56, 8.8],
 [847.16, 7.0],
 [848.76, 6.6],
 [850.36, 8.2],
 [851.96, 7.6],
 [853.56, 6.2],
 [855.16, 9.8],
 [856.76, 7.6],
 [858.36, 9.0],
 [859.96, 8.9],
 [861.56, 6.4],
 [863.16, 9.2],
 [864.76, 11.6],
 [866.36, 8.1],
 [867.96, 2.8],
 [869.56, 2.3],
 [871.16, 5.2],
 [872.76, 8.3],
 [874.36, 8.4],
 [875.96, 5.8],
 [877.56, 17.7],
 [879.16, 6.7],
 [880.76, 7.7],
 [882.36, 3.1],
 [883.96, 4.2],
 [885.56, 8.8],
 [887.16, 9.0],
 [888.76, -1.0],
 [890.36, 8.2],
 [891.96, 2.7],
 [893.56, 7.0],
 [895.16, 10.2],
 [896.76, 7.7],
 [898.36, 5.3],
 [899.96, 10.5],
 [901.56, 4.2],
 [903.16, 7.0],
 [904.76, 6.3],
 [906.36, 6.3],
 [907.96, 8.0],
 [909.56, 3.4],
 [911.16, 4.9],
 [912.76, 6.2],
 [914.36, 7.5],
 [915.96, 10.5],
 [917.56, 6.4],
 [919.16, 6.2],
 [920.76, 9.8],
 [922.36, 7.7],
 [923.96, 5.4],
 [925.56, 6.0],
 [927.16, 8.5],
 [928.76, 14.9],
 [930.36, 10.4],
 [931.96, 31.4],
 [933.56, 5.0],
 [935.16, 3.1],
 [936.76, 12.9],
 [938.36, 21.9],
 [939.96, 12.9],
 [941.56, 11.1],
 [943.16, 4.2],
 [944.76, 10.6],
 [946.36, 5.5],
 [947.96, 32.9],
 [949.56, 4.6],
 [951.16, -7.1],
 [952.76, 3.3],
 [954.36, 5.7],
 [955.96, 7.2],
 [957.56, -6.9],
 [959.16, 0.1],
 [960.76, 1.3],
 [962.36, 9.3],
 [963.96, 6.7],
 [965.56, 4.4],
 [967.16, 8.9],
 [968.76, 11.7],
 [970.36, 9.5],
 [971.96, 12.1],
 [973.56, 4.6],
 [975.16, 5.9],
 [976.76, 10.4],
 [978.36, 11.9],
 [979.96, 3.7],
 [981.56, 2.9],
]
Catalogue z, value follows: 1.14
